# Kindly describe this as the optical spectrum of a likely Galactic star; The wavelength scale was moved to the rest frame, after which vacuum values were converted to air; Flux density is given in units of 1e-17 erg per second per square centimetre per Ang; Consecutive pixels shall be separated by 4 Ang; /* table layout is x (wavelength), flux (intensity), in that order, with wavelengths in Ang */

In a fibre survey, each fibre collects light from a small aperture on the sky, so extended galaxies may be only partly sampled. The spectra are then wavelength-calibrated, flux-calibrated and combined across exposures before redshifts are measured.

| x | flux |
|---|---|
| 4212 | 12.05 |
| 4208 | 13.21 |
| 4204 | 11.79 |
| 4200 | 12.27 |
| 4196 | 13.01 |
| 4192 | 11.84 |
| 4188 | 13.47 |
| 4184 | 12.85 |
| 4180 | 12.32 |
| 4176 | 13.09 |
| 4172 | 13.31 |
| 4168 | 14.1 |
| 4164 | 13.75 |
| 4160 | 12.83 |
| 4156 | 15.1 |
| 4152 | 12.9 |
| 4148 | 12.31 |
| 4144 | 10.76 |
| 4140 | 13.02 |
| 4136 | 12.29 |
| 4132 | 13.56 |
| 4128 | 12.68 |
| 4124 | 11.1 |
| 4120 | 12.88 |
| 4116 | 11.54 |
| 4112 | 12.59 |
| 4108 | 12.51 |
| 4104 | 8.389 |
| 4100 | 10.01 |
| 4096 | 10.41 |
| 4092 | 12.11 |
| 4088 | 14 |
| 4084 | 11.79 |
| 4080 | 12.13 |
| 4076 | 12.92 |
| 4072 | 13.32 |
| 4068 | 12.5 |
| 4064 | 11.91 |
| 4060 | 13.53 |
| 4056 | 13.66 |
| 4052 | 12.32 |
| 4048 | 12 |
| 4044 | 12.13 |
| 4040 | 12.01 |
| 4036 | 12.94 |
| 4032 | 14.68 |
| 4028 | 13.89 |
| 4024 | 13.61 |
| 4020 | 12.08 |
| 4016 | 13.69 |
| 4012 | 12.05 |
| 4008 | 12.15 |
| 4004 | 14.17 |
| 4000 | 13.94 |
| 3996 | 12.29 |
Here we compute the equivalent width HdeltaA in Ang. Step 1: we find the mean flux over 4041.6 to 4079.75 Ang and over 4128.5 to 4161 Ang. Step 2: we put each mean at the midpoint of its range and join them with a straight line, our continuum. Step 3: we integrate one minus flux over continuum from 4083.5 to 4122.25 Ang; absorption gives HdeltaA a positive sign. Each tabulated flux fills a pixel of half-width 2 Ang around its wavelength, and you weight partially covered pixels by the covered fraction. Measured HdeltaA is 3.5 Ang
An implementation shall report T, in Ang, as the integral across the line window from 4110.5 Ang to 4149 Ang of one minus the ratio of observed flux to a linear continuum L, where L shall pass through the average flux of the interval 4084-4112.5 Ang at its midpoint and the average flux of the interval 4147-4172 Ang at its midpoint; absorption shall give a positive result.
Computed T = 0.7 Ang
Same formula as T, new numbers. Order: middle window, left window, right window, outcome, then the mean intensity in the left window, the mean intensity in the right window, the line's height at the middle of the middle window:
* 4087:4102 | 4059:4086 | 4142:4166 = 1.4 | 12.6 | 12.9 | 12.7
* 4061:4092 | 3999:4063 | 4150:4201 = 1.0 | 13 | 13.2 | 13.1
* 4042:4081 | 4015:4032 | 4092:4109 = -2.4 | 13.5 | 10.4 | 12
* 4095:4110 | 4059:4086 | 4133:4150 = 2.5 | 12.6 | 12.2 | 12.4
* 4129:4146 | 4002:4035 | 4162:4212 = 0.8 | 13.3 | 12.9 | 13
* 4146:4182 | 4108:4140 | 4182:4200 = -2.0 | 12.4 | 12.7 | 12.6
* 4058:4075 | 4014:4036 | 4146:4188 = 0.8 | 13.5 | 13.3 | 13.5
